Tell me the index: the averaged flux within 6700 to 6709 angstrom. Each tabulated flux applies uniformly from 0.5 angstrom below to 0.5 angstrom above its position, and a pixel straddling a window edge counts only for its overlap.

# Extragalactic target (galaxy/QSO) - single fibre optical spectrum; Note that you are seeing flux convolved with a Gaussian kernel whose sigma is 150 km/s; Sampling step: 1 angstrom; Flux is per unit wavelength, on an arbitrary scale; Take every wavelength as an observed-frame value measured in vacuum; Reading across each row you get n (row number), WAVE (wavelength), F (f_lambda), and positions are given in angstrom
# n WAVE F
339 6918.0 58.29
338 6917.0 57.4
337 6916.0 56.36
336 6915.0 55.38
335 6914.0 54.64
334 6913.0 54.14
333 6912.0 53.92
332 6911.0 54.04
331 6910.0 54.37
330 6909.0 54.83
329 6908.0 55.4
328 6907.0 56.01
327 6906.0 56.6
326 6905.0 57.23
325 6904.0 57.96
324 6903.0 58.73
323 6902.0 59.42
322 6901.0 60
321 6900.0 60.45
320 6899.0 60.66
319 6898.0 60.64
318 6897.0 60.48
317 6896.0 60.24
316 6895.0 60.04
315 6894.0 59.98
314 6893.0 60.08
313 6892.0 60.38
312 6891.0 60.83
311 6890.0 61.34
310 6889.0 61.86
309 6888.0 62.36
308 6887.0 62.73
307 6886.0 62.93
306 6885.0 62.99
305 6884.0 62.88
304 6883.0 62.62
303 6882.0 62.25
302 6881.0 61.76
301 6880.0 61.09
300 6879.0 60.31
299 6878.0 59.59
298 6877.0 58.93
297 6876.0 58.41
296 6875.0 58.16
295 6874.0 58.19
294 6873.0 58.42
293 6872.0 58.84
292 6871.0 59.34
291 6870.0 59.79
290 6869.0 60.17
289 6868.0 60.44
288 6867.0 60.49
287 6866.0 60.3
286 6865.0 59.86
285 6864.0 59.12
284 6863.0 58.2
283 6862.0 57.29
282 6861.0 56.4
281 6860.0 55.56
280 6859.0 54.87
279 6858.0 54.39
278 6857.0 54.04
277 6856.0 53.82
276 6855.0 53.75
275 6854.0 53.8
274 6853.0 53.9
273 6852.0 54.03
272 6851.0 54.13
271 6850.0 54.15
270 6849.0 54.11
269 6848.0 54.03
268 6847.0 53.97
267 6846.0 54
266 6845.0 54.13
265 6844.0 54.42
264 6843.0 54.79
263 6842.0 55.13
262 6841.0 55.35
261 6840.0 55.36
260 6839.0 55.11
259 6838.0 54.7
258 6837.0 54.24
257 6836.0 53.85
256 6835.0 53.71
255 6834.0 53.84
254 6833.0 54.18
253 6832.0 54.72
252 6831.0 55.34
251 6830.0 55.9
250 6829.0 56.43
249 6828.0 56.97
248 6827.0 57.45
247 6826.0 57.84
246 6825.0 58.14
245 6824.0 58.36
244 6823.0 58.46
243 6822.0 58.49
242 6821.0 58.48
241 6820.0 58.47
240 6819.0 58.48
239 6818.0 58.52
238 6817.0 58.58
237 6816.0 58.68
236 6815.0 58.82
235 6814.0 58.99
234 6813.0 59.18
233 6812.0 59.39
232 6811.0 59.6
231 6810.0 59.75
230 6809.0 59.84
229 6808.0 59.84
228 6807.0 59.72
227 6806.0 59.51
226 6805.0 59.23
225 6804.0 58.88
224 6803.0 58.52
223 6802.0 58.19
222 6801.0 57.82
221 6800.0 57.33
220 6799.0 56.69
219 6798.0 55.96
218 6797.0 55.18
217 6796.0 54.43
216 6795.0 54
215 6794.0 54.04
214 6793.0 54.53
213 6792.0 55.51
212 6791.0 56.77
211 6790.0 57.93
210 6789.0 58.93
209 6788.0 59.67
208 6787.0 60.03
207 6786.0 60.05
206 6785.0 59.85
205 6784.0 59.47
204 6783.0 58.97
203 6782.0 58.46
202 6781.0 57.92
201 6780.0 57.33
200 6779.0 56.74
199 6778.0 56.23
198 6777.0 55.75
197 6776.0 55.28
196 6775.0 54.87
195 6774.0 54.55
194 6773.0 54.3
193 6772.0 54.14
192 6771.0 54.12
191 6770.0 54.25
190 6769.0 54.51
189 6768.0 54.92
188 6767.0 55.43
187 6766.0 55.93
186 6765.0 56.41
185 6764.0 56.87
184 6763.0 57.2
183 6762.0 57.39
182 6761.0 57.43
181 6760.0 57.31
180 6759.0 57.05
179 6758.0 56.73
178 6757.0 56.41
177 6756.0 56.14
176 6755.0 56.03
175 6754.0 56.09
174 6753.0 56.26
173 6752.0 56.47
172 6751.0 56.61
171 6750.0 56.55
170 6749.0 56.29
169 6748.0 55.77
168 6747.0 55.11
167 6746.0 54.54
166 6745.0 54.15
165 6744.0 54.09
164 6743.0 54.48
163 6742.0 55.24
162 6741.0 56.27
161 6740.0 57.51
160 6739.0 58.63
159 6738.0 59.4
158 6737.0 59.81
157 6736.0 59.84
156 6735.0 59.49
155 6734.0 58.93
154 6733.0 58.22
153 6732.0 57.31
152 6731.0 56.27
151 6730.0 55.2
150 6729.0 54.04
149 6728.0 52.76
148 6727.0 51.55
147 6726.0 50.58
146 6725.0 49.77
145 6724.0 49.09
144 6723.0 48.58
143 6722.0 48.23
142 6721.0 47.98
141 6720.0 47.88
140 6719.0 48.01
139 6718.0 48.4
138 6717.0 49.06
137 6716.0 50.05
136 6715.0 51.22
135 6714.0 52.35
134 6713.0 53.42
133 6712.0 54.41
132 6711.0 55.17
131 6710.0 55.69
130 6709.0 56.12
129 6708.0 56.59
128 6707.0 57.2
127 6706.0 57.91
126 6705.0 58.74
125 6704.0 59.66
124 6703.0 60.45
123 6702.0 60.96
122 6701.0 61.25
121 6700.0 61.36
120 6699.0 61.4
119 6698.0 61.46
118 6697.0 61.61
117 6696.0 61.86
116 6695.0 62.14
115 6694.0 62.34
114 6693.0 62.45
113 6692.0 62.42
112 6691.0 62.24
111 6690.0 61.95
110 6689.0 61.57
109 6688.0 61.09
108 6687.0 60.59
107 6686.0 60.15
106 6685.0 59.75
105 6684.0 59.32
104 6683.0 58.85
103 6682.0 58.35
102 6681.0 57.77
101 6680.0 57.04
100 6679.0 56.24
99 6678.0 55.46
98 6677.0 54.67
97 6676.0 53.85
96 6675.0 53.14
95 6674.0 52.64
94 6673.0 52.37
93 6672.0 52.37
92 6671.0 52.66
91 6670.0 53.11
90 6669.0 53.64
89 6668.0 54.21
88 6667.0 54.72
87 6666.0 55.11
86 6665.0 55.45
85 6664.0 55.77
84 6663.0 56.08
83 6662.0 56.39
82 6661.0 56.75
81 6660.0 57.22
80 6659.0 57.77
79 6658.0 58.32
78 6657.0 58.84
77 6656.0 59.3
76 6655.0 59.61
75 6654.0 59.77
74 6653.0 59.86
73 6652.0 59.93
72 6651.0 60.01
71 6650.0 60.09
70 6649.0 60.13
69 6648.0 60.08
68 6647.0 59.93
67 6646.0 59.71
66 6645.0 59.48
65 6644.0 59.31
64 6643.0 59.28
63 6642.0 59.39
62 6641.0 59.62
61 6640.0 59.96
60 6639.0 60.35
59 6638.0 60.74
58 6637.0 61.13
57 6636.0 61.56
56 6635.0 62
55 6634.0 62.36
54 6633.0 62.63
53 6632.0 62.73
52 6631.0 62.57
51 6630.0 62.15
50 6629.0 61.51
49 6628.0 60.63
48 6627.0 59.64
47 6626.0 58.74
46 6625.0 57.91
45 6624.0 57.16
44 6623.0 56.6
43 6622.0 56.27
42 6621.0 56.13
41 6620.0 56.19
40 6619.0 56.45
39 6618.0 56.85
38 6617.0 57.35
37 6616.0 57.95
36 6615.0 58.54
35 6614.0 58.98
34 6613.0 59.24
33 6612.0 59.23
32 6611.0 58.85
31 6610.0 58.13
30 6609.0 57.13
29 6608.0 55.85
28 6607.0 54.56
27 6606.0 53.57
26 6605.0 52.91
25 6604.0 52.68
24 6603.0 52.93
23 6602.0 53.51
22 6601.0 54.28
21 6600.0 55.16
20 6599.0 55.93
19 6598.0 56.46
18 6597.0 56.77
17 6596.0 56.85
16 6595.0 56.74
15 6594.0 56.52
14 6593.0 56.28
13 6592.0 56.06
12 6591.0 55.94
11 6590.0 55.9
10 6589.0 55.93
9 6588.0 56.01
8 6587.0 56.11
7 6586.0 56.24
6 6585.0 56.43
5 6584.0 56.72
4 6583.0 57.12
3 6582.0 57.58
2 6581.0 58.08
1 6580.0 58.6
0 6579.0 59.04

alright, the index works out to 59.1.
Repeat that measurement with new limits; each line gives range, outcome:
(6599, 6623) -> 56.2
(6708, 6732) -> 51.8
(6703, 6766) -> 55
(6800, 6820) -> 59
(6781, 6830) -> 58.1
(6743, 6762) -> 56.1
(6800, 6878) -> 57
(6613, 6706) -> 58.7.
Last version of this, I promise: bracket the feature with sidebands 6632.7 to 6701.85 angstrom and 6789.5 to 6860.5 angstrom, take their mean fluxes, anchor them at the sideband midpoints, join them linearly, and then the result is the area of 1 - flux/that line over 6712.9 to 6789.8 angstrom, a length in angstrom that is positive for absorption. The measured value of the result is 2.8 angstrom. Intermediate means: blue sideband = 58.7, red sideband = 56.3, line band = 55.3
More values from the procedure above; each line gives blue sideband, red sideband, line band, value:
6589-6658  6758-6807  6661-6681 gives 1.1 angstrom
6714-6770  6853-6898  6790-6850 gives 0.7 angstrom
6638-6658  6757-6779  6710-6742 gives 2.0 angstrom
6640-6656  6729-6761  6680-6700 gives -0.8 angstrom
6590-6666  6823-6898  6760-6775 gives 0.6 angstrom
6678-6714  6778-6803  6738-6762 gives 0.8 angstrom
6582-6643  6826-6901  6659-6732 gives 2.2 angstrom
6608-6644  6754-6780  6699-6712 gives -0.2 angstrom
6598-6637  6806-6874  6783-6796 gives -0.1 angstrom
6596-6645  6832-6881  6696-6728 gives 1.7 angstrom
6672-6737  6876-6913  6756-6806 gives 0.8 angstrom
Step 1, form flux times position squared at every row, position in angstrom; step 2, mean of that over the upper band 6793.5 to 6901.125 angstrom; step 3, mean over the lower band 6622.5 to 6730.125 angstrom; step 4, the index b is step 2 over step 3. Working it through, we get 1.06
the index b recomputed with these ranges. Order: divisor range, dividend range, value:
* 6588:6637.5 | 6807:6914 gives 1.08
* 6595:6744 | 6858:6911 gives 1.11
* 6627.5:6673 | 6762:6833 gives 1.02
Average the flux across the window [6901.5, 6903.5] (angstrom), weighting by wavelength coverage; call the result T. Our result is 59.1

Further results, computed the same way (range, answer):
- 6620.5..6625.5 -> 56.8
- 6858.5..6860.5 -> 55.2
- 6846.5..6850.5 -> 54.1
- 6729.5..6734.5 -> 57.2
